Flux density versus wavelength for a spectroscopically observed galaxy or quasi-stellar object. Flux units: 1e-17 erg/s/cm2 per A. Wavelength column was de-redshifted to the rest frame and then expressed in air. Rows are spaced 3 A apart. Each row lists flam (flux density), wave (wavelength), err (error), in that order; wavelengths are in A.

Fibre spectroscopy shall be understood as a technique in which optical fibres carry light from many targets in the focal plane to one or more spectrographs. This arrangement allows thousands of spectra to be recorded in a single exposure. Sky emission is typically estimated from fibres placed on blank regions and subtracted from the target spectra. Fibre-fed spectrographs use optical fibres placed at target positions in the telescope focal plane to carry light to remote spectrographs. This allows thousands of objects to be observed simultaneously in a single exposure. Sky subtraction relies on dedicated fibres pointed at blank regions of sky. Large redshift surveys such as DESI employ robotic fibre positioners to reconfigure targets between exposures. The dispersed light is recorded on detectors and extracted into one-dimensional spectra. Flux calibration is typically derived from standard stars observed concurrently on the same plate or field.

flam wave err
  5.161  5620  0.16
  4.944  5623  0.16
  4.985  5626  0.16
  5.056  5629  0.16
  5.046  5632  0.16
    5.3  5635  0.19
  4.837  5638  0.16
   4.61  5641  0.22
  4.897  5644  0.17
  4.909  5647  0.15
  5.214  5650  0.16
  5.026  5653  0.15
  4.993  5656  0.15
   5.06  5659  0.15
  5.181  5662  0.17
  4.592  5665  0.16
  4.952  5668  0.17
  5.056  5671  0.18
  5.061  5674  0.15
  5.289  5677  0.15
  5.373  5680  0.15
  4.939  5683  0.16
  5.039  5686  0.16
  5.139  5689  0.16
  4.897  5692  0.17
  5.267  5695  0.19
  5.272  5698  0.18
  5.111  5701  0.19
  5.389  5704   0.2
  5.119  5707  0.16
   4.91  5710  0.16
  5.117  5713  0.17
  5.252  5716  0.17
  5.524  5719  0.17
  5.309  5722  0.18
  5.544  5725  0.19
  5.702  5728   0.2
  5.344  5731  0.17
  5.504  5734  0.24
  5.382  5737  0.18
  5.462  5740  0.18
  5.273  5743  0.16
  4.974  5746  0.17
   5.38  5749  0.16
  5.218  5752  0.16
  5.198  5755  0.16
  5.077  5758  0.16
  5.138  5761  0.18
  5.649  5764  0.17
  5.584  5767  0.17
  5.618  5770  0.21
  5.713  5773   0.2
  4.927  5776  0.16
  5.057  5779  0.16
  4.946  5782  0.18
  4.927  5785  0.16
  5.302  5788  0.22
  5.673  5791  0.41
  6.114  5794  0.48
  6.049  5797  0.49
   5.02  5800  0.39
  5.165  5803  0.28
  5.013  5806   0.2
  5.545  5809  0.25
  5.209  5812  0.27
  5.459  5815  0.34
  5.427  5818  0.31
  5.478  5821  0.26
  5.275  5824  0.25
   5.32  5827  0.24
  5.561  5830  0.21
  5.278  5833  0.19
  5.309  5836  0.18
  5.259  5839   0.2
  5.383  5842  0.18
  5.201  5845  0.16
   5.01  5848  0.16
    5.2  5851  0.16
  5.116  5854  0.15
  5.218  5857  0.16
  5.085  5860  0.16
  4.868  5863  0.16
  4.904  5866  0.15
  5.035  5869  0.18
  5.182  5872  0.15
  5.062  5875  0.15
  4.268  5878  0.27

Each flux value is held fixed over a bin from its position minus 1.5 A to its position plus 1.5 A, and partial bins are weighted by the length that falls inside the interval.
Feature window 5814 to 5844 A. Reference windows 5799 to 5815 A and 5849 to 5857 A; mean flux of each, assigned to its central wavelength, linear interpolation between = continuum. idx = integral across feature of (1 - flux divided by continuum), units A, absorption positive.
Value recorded -1.0 A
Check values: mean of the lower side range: 5.22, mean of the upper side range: 5.16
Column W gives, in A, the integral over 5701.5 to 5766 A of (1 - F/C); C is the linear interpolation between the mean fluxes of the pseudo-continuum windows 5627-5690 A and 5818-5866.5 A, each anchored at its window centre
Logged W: -2.50 A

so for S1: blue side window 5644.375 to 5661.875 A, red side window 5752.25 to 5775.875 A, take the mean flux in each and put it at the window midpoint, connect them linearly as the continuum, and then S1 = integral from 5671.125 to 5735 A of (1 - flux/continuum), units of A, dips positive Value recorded -0.5 A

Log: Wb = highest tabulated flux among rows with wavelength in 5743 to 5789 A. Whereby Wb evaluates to 5.713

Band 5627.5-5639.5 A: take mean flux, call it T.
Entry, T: 5.06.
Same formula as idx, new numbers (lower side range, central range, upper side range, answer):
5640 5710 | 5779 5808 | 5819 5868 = -0.98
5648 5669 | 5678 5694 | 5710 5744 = 0.20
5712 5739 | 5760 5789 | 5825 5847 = 0.46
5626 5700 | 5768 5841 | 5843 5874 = -4.14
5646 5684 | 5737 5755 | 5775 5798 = -0.01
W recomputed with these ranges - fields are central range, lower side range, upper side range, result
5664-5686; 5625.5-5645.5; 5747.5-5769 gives 0.1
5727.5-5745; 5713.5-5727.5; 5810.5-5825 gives 0.0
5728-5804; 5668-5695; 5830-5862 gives -2.9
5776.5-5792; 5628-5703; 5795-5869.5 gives 0.2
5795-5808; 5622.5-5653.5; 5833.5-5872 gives -0.6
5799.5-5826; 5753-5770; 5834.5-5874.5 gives -0.3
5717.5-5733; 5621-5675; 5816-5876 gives -1.3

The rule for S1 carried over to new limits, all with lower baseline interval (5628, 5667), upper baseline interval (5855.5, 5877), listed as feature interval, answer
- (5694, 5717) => -0.8 A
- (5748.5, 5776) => -2.0 A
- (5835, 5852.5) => -0.7 A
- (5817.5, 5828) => -0.7 A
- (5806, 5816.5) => -0.7 A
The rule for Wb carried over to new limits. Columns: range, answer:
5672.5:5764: 5.702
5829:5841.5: 5.561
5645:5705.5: 5.389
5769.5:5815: 6.114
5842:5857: 5.383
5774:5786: 5.057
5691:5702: 5.272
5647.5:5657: 5.214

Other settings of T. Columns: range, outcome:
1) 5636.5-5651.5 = 4.89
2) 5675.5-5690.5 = 5.16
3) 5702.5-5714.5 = 5.13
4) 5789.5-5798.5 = 5.95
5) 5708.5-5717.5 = 5.09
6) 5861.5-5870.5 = 4.94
